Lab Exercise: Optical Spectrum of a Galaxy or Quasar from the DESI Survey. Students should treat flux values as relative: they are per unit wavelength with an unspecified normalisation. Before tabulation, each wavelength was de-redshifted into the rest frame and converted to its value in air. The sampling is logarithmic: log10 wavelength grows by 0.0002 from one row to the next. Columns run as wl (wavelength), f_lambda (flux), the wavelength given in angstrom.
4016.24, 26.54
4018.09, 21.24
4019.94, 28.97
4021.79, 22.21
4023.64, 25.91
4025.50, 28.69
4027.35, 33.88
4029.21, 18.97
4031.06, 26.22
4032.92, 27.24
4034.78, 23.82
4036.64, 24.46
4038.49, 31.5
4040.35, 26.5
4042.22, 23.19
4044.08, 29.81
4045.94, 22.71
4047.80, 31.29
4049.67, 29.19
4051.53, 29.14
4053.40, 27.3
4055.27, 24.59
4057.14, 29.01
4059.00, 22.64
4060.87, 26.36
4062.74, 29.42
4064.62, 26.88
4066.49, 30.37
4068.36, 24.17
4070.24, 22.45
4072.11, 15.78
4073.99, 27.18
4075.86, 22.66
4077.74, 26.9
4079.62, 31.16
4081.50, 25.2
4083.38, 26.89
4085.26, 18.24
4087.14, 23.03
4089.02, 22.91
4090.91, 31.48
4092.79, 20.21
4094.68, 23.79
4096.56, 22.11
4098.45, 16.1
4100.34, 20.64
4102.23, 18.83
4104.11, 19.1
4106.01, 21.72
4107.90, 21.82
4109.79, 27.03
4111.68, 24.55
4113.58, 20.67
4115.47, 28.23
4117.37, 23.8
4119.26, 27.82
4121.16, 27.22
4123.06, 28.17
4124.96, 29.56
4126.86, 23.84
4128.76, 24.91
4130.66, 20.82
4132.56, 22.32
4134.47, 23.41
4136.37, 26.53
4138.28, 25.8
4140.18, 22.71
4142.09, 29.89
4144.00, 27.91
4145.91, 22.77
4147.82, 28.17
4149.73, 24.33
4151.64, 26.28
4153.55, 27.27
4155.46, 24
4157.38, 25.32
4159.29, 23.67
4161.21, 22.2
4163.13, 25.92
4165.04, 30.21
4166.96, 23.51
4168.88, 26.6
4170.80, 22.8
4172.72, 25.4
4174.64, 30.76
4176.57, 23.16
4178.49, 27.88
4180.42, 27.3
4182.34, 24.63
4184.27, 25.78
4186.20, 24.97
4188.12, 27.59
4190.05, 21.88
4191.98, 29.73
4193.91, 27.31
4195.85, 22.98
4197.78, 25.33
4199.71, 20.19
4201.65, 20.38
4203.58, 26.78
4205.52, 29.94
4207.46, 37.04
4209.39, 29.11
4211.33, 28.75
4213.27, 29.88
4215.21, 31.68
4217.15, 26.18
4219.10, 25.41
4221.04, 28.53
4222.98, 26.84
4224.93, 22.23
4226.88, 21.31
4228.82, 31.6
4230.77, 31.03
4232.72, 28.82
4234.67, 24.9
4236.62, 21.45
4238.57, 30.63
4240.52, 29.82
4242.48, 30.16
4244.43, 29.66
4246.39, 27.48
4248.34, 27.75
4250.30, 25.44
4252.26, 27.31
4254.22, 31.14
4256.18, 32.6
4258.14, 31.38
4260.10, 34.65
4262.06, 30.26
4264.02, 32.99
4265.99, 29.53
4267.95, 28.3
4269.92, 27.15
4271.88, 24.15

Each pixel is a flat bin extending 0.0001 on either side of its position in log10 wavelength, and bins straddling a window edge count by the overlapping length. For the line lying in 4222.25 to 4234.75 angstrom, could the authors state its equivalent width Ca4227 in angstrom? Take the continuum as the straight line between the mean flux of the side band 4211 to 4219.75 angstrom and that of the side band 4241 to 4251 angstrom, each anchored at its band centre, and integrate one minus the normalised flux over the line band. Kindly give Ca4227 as 0.7 angstrom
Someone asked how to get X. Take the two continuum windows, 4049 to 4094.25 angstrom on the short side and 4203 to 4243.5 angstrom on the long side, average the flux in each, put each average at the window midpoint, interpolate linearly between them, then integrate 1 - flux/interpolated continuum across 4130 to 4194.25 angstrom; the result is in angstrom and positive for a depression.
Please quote 3.7 angstrom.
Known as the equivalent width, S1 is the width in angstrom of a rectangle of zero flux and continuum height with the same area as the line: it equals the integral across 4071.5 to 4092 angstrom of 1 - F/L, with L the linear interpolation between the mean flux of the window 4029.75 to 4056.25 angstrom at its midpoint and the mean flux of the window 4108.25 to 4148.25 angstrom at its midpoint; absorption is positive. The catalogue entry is 1.1 angstrom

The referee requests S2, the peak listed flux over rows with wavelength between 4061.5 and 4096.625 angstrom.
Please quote 31.48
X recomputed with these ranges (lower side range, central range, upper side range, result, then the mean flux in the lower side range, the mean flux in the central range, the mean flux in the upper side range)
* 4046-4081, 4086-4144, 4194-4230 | 5.55 angstrom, 26.4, 24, 26.9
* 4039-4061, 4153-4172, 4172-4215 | 1.20 angstrom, 26.9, 25.1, 26.8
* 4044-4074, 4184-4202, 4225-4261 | 2.07 angstrom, 26.2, 24.7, 28.6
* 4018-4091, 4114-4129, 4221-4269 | 0.19 angstrom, 26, 26.6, 28.6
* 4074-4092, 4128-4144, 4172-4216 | 0.85 angstrom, 25.4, 24.7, 26.9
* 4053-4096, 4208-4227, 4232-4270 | 0.59 angstrom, 25.1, 27.5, 29.1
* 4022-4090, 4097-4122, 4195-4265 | 3.54 angstrom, 25.9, 22.9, 28.1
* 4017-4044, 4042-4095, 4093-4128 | -1.77 angstrom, 26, 25.7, 23.6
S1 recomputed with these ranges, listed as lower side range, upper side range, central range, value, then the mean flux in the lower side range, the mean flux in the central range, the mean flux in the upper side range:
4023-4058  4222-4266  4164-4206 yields 3.8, 27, 25.6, 28.6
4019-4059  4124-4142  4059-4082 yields 0.4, 26.8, 25.6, 24.7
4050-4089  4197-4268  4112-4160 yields 2.2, 25.5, 25.4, 28.3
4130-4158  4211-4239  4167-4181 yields -0.1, 25.2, 26.1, 27.2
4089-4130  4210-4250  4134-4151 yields -0.6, 23.8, 25.8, 27.7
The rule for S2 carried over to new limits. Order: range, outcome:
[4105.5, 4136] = 29.56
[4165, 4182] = 30.76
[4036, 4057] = 31.5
